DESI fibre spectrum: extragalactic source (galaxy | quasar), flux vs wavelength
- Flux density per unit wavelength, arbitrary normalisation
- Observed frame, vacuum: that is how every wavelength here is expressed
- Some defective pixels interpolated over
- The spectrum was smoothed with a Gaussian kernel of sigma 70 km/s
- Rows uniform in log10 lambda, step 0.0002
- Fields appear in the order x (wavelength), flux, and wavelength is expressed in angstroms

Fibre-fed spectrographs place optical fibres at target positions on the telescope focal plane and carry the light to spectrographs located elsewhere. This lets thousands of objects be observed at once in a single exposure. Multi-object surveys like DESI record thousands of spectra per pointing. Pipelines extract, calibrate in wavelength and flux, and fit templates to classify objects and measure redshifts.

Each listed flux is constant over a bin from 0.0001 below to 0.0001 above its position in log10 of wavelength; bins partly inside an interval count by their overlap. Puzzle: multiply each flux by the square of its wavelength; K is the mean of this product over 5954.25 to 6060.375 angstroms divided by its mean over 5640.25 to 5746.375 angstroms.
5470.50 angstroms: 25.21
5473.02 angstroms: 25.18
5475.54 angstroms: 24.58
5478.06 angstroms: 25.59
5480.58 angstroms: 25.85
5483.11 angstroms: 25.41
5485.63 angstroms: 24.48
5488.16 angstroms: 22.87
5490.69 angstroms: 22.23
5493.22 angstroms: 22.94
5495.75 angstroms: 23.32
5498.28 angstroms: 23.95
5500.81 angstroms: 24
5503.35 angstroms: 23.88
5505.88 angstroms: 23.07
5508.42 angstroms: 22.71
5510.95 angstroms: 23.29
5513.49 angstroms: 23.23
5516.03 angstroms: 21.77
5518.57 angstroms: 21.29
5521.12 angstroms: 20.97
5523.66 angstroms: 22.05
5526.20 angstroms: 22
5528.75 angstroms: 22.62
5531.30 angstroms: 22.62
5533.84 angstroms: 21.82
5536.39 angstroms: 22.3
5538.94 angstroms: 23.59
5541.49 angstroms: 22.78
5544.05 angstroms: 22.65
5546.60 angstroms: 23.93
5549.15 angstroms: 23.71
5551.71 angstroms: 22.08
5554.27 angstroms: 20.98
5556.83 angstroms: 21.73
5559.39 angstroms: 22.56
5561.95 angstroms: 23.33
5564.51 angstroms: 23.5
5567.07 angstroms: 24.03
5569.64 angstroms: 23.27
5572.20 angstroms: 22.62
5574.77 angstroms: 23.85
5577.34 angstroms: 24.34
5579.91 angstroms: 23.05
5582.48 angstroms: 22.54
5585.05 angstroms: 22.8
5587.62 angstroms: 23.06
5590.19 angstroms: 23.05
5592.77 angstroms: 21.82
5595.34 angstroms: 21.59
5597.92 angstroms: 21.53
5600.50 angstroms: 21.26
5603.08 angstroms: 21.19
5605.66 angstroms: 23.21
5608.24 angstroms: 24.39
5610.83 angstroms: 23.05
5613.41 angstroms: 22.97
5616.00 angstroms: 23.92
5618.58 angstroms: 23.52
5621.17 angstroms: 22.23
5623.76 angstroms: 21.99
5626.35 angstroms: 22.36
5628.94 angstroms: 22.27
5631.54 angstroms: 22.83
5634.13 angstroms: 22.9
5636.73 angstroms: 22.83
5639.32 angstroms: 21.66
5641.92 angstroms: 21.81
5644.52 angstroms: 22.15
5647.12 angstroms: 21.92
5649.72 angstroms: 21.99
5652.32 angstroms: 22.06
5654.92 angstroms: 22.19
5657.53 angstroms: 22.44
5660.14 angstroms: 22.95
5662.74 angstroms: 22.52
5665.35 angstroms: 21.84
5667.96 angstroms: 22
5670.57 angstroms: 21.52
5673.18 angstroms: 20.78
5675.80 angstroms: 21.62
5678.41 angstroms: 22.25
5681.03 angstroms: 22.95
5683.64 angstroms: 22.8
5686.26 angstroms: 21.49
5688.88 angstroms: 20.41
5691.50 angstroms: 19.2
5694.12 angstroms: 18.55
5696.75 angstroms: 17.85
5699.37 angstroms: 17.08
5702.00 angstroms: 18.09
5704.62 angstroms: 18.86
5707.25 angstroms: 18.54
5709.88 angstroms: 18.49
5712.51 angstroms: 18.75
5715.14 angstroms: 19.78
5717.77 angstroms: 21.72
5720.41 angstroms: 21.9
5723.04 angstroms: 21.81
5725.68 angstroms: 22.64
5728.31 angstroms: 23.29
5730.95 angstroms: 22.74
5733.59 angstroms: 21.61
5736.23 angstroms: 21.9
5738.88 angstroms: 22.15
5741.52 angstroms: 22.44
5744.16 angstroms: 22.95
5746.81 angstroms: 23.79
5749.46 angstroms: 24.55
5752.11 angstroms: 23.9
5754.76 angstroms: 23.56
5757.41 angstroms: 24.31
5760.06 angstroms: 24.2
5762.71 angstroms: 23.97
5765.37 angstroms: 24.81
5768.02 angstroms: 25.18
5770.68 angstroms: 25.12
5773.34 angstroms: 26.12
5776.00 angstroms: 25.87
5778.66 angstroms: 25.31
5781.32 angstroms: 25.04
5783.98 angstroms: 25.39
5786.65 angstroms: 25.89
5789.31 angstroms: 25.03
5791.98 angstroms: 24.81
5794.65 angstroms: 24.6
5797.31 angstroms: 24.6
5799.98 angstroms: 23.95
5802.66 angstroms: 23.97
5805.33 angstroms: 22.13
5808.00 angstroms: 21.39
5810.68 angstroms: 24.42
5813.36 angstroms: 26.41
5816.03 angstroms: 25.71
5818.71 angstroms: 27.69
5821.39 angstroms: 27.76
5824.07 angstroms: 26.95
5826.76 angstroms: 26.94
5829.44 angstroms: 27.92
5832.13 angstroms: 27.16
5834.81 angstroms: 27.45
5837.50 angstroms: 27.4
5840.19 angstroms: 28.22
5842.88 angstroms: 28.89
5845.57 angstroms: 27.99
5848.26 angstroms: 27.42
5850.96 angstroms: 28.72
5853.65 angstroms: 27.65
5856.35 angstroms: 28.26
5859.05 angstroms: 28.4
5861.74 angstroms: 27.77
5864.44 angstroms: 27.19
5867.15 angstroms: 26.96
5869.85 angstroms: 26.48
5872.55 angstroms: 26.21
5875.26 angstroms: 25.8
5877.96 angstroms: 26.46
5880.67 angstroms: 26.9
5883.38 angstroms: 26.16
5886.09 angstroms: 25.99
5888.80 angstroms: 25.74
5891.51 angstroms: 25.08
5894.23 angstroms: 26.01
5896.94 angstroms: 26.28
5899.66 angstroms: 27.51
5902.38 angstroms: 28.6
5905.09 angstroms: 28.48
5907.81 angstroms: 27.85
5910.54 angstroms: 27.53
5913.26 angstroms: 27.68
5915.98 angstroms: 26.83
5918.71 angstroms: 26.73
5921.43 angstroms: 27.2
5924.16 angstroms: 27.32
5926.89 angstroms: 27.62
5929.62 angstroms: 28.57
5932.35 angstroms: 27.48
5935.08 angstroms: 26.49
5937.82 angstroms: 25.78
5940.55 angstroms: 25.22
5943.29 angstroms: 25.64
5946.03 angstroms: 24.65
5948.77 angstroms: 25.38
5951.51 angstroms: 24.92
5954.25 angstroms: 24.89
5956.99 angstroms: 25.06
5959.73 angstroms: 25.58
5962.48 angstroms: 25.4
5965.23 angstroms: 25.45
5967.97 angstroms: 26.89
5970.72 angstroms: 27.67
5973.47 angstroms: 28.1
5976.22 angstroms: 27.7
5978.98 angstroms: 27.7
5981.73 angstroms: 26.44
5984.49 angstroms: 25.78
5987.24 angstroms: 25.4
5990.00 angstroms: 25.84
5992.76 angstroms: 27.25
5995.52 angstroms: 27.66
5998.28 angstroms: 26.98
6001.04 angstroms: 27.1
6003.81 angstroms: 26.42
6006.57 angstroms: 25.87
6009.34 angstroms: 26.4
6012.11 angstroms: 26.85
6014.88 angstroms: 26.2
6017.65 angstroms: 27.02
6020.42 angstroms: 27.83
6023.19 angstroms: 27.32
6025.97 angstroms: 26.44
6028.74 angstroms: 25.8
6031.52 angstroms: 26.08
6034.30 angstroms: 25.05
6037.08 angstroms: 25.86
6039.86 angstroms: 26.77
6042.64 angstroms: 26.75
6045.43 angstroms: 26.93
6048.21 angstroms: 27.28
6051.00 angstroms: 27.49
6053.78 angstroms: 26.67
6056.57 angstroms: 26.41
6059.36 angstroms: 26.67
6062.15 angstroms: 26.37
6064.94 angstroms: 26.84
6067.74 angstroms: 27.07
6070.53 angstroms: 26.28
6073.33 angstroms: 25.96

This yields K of 1.39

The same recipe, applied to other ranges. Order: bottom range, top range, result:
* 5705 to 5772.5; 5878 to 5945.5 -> 1.26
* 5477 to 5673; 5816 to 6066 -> 1.34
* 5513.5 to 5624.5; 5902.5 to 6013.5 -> 1.34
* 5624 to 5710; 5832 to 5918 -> 1.38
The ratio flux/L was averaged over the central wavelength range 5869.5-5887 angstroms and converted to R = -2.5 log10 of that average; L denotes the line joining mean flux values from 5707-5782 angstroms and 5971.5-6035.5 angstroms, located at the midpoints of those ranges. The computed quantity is -0.06 mag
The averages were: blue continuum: 23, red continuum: 26.7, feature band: 26.3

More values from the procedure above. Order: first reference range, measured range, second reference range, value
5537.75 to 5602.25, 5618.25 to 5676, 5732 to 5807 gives 0.05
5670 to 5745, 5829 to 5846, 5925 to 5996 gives -0.18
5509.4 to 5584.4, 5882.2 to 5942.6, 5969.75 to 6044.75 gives -0.04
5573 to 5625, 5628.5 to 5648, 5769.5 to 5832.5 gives 0.05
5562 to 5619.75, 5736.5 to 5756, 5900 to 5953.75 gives 0.07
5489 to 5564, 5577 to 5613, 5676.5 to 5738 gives -0.04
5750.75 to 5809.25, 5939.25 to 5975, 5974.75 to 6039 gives 0.01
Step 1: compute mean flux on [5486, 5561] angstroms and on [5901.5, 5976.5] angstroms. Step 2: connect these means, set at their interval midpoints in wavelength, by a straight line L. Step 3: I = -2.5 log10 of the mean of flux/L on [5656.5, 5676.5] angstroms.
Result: 0.10 mag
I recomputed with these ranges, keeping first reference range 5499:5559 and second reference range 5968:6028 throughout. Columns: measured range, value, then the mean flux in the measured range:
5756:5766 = 0.02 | 24.3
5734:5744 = 0.11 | 22.2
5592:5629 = 0.04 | 22.5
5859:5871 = -0.07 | 27.3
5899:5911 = -0.08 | 28.1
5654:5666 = 0.06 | 22.4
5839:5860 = -0.11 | 28.2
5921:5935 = -0.05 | 27.6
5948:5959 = 0.06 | 25.1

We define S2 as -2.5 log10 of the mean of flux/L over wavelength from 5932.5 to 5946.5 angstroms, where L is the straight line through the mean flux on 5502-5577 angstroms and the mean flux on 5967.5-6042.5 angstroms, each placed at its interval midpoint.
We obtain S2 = 0.01 mag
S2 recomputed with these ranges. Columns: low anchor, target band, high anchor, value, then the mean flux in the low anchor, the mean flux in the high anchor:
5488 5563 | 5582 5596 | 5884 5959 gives 0.04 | 22.7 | 26.5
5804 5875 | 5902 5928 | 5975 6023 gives -0.03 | 26.9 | 26.7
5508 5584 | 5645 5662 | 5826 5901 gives 0.09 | 22.7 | 27.1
